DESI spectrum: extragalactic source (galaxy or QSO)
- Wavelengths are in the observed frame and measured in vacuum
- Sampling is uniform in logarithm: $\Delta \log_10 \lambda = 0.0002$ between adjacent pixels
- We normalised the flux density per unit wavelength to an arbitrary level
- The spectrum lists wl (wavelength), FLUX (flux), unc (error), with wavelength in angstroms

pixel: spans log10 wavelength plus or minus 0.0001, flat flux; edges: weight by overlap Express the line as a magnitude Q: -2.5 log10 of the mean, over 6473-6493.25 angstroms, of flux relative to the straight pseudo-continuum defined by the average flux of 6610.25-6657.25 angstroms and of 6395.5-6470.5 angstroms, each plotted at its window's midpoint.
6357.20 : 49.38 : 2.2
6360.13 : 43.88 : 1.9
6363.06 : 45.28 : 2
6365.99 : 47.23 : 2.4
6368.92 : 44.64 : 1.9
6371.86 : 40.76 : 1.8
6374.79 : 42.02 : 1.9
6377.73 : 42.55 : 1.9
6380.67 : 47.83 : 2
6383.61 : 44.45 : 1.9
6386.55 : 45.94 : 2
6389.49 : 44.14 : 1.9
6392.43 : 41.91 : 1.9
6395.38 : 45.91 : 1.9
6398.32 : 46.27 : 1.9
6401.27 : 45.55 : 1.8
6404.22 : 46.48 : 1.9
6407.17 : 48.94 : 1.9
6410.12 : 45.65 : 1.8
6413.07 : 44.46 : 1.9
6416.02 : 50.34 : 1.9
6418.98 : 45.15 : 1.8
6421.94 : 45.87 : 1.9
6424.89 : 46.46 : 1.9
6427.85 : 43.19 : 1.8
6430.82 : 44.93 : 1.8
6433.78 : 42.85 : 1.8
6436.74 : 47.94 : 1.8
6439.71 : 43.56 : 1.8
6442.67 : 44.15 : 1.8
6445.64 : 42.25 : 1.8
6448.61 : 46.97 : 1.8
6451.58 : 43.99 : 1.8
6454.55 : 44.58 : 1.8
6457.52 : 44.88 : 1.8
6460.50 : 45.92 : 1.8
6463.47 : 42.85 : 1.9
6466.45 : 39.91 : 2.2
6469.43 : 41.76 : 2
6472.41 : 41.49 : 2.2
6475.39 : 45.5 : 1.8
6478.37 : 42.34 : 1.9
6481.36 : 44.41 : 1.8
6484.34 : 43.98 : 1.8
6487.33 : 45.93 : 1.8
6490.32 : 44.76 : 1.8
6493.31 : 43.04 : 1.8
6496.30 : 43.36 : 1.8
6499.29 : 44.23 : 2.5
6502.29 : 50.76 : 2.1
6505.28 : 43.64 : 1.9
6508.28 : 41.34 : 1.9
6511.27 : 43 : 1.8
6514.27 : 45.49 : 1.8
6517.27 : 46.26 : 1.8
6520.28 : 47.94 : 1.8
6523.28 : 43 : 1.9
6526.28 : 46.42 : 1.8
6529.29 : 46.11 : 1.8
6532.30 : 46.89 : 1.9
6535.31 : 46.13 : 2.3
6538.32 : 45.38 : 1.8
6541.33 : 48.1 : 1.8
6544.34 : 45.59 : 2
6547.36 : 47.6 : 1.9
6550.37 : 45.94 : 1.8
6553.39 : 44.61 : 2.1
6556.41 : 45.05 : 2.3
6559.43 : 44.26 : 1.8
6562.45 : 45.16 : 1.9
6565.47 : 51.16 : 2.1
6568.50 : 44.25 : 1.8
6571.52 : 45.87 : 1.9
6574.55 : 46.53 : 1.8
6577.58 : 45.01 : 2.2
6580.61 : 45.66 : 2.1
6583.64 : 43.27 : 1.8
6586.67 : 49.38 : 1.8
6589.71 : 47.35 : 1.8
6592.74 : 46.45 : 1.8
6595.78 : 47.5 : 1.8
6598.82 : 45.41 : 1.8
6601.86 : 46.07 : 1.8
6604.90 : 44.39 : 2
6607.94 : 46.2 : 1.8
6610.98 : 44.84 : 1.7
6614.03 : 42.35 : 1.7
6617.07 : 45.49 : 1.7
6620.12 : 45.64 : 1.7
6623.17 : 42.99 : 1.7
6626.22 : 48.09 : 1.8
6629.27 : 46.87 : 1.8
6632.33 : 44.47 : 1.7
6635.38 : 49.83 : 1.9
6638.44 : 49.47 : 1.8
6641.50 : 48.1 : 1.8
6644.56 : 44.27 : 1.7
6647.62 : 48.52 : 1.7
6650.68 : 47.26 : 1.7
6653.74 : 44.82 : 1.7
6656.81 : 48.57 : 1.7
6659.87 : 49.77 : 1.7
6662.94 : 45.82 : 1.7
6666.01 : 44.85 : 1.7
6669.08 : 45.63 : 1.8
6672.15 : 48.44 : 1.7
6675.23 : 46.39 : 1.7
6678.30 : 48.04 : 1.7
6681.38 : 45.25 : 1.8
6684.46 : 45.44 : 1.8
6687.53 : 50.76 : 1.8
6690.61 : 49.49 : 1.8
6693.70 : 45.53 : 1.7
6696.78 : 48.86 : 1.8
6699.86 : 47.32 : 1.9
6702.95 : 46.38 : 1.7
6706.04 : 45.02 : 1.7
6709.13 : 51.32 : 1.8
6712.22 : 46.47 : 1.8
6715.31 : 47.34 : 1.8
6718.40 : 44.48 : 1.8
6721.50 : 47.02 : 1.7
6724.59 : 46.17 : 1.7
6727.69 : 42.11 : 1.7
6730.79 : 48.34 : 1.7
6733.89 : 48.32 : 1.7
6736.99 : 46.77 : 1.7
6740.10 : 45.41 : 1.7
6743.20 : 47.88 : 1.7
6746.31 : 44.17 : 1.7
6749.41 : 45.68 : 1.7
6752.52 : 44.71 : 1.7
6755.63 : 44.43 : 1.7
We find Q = 0.027 mag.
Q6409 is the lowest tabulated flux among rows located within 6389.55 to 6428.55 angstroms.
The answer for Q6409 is 41.91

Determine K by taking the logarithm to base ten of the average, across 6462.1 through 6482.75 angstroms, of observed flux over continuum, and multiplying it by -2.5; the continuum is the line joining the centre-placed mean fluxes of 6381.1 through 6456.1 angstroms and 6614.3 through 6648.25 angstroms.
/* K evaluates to 0.07 mag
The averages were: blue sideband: 45.3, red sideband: 46.5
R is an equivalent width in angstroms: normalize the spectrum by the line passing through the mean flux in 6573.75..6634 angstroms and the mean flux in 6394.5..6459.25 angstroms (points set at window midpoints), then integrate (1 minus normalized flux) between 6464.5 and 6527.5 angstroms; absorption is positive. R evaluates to 1.9 angstroms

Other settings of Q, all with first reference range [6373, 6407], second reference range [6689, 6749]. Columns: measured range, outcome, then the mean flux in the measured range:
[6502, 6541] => 0.004 mag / 45.5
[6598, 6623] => 0.029 mag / 44.9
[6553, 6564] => 0.025 mag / 44.8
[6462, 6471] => 0.097 mag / 41.5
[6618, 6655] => -0.009 mag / 46.7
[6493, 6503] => 0.008 mag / 45.2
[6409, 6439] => -0.012 mag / 45.6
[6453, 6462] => 0.004 mag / 45.1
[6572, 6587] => 0.007 mag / 45.7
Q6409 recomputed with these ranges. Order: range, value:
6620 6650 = 42.99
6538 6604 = 43.27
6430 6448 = 42.25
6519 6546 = 43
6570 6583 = 45.01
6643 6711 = 44.27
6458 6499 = 39.91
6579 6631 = 42.35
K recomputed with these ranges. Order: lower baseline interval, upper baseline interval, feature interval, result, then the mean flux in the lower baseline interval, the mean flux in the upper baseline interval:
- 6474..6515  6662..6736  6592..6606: -0.01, 44.4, 46.9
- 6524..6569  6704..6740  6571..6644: 0.00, 46.2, 46.6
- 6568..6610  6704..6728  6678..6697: -0.03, 46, 46.5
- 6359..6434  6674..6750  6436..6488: 0.04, 45.1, 46.8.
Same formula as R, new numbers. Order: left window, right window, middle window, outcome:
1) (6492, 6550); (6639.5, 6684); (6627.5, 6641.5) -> -0.3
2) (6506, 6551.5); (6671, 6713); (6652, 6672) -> 0.2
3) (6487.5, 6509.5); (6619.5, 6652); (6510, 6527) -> -0.2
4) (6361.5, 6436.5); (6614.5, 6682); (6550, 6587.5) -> 0.4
